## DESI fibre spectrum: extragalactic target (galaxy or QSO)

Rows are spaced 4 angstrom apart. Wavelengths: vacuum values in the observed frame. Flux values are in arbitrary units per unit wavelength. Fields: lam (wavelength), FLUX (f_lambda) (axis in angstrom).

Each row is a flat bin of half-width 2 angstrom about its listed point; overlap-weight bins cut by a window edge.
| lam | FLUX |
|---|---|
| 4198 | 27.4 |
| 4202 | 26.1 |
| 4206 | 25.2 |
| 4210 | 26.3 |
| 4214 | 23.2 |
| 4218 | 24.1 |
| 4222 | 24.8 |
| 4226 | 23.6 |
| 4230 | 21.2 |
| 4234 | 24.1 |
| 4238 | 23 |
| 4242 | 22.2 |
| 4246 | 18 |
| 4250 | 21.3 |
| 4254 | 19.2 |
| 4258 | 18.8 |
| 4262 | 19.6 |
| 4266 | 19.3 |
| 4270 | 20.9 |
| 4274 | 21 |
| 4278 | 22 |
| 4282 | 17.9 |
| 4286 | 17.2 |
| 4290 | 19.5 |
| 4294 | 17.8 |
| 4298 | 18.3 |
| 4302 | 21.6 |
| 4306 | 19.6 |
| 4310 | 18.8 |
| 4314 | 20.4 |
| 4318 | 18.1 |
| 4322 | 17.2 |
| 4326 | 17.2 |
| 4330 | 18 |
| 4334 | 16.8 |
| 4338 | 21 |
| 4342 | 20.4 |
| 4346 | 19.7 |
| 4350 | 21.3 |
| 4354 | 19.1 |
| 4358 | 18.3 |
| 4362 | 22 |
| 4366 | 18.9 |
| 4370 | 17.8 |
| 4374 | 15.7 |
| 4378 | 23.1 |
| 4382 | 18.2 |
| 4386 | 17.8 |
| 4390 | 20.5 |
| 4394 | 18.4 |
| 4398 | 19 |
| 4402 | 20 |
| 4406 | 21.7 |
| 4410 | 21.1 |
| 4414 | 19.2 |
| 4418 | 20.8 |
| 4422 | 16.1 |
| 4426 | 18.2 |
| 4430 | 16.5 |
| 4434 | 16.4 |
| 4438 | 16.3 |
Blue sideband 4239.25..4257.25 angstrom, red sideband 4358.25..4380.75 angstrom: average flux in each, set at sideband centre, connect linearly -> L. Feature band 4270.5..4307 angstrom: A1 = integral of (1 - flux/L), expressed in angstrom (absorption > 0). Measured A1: 0.8 angstrom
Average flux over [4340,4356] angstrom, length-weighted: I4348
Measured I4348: 20.1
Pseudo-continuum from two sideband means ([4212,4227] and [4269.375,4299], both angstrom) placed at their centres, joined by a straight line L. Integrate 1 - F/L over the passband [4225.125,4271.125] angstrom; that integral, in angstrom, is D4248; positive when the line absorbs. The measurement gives 2.17 angstrom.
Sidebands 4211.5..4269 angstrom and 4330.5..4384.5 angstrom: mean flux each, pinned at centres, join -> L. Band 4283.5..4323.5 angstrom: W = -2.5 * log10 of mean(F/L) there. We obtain 0.085 mag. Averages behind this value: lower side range 21.6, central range 18.9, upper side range 19.4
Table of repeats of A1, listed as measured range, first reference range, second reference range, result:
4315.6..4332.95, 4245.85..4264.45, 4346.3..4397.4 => 1.5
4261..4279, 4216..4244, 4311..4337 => 0.5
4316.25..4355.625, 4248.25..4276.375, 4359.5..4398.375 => 1.2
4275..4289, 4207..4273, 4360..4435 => 1.3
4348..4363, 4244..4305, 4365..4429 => -0.6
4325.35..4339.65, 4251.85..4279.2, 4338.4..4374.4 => 1.0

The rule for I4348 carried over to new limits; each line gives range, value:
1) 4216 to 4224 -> 24.5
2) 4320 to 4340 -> 18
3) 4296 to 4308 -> 19.8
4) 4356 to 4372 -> 19.2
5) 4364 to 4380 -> 18.9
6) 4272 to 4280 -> 21.5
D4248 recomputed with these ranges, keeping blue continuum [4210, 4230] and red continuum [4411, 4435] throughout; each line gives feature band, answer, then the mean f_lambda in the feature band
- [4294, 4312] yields 1.8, 19.4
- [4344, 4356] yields 0.1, 20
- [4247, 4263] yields 2.3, 19.6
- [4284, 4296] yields 2.0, 18.2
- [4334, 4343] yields 0.3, 19.9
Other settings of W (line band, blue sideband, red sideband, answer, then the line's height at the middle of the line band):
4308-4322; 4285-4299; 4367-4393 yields -0.02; 18.4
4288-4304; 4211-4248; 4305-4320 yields 0.03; 19.9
